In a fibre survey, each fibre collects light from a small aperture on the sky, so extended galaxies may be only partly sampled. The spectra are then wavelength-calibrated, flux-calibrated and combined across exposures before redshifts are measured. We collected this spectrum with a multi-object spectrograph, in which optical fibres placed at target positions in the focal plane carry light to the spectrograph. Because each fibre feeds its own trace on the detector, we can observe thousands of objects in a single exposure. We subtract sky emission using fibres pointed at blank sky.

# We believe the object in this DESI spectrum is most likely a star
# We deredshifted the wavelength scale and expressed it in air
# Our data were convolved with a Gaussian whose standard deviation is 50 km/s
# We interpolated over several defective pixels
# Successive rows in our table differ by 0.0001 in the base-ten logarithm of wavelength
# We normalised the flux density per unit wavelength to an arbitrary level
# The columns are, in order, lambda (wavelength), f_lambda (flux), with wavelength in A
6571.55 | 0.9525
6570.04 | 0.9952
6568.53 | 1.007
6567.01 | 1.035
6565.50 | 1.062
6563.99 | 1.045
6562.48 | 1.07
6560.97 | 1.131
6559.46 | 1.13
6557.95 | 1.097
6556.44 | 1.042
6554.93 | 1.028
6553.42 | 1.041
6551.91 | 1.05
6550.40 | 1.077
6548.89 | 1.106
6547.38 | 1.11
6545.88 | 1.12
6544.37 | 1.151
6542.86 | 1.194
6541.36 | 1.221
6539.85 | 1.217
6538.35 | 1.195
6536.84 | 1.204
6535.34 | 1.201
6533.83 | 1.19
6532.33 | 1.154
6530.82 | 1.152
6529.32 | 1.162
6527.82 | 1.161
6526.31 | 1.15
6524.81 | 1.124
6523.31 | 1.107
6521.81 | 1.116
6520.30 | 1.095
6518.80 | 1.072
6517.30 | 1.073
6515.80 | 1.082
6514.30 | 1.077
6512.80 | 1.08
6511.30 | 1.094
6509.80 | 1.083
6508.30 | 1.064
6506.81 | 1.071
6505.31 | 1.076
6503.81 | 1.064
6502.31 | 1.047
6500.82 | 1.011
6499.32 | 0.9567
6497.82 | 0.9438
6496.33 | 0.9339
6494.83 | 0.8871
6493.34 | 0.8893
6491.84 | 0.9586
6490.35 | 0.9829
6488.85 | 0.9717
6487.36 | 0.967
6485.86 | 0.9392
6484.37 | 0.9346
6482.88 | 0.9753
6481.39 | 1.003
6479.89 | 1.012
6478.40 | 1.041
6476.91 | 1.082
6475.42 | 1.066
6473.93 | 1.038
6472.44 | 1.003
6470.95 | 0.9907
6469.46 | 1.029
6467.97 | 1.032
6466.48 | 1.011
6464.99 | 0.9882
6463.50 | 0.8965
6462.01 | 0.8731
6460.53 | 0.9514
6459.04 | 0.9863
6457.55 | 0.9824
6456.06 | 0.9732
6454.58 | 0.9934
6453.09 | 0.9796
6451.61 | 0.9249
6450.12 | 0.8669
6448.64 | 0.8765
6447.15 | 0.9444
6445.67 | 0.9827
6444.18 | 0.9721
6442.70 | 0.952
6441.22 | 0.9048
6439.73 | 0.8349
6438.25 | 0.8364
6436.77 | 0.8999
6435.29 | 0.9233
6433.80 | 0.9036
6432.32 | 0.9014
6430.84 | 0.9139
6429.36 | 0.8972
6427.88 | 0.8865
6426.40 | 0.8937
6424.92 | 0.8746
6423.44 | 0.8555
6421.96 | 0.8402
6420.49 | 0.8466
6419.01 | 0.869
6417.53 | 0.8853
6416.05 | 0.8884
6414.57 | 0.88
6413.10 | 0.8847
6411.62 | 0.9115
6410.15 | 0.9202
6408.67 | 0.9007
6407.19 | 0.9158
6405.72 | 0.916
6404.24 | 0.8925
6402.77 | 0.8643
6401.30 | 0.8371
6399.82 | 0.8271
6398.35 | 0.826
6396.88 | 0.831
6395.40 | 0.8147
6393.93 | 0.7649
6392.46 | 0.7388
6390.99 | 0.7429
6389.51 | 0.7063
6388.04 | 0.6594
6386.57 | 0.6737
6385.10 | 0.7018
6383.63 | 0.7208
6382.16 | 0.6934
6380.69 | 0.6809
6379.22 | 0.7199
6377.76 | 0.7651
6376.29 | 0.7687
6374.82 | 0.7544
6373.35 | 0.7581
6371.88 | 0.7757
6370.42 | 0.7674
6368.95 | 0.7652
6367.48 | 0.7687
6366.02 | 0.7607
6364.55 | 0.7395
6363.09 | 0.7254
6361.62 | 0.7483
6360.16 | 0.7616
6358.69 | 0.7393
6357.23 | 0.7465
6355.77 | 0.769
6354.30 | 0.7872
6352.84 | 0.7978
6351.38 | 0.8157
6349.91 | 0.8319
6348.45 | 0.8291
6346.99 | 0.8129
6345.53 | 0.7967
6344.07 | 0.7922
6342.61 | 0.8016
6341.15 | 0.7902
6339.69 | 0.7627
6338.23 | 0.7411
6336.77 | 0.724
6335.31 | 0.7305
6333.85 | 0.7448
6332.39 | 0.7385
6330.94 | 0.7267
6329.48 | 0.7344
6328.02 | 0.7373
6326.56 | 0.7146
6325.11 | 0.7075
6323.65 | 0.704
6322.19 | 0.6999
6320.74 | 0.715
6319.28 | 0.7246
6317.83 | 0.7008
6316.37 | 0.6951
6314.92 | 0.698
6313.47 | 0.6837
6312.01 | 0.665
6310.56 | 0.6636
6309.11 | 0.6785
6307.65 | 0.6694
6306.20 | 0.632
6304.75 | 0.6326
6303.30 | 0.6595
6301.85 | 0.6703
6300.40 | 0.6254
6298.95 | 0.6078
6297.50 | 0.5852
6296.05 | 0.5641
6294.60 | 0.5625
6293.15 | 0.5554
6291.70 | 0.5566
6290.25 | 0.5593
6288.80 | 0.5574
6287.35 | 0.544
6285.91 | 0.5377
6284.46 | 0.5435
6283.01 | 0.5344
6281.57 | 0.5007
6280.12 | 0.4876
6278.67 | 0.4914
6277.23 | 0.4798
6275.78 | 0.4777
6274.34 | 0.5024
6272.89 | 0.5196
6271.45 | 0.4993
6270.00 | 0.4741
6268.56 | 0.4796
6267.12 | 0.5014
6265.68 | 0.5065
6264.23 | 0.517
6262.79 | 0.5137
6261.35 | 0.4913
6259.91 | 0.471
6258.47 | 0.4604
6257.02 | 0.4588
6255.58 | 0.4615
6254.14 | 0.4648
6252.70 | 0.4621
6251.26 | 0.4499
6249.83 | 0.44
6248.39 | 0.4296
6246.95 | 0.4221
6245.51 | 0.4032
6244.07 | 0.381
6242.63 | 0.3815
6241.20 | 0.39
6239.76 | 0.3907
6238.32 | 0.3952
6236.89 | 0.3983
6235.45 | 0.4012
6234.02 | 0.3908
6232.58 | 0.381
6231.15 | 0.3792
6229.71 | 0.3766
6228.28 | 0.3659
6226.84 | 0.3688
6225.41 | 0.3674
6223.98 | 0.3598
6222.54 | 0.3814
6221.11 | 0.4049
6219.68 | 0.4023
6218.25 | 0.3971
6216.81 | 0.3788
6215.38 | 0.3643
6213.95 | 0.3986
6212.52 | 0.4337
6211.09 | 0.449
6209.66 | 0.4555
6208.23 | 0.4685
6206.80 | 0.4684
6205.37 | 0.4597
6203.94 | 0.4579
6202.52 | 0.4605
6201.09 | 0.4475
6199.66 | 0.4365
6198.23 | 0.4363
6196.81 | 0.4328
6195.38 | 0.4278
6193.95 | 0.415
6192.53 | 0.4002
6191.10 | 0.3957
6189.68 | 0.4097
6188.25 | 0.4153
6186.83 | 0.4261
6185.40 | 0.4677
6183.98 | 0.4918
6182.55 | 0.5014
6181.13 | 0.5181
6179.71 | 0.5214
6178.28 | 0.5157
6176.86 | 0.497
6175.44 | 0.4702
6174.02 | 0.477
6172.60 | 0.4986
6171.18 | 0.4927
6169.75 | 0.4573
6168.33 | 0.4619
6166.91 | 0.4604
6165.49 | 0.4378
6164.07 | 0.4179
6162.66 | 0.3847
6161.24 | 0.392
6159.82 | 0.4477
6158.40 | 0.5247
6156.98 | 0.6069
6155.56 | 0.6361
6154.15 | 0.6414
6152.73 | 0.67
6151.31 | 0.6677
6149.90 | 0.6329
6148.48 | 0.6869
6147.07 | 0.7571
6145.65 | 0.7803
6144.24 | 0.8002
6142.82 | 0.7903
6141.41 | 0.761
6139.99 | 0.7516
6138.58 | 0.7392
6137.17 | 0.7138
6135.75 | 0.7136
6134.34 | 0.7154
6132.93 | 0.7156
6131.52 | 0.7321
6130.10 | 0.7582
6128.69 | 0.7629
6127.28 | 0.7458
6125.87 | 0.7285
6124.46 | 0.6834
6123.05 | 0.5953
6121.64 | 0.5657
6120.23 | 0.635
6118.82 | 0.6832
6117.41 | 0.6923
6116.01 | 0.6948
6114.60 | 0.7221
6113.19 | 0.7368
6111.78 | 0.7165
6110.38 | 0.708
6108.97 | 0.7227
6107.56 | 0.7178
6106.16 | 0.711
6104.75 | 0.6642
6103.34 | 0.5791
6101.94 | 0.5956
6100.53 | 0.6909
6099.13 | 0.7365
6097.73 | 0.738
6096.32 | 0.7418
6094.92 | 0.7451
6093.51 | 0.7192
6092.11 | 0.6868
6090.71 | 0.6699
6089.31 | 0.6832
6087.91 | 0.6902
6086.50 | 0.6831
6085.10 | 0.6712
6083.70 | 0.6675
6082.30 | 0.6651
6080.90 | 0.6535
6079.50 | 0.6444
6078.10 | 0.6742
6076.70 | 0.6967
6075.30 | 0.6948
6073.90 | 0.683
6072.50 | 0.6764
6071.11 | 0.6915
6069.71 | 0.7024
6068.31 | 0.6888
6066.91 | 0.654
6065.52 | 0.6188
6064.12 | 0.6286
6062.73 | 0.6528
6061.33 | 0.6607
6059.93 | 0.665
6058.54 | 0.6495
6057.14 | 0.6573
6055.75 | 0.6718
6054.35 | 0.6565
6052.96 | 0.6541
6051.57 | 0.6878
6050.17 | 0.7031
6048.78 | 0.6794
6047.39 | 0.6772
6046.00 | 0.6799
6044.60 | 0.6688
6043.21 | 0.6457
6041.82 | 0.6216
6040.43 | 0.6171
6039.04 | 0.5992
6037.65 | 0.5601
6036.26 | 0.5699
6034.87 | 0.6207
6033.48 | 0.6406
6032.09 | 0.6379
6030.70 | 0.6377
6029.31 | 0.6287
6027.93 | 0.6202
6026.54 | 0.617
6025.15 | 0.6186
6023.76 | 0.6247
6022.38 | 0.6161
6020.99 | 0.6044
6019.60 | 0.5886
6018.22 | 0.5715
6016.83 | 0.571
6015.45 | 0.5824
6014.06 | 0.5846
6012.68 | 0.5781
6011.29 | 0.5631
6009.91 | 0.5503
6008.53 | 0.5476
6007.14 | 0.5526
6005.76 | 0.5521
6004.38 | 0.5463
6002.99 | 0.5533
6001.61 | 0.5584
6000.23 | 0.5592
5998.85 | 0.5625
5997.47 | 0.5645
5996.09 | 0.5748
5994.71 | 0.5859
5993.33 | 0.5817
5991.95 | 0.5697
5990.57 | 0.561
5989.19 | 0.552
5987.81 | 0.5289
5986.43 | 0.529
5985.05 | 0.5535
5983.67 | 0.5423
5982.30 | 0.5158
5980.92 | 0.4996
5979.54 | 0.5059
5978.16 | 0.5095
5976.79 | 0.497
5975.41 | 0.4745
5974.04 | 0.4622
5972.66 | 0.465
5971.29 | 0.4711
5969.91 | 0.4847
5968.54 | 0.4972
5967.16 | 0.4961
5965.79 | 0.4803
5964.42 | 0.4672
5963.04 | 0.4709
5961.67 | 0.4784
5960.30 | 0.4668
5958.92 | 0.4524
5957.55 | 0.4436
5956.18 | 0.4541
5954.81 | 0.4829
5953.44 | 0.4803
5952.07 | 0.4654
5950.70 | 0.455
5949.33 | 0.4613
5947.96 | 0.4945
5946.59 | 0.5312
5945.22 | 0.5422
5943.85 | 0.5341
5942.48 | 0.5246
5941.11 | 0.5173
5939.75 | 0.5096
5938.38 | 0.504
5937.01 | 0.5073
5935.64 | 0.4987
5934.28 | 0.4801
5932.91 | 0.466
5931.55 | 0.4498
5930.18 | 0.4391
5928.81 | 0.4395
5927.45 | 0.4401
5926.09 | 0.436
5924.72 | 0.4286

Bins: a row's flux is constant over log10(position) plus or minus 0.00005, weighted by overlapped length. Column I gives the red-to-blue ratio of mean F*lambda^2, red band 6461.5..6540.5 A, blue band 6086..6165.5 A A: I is 1.75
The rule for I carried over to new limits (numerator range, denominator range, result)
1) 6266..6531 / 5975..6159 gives 1.43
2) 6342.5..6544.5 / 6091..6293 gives 1.89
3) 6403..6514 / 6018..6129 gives 1.62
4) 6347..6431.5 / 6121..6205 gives 1.54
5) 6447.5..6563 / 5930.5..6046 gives 2.28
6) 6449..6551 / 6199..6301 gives 2.46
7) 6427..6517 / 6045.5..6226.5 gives 1.83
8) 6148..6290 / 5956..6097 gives 0.82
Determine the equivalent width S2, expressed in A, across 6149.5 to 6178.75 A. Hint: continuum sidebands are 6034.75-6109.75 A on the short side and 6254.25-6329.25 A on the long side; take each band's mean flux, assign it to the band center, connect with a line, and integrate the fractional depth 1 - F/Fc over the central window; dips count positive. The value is 5.6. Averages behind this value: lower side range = 0.669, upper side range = 0.582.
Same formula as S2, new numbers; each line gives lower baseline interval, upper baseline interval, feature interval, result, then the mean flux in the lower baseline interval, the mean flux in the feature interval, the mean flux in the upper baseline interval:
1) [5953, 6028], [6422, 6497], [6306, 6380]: 8.89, 0.535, 0.744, 0.947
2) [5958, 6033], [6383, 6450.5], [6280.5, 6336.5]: 9.47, 0.546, 0.646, 0.856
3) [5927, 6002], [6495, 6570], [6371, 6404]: 6.47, 0.503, 0.758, 1.09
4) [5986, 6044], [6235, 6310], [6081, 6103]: -4.98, 0.585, 0.689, 0.508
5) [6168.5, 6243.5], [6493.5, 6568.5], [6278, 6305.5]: 1.67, 0.428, 0.567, 1.09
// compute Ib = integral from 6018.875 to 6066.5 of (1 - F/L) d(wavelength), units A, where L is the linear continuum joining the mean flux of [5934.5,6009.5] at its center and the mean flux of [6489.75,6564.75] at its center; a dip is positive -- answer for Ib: -4.2 A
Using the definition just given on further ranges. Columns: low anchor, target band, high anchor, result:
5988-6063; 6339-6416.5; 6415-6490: 8.28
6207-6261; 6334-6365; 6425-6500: -4.07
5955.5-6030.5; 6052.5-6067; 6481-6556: -1.07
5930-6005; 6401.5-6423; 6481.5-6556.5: 1.73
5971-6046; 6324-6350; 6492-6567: 4.00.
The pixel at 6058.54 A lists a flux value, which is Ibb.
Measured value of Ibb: 0.6495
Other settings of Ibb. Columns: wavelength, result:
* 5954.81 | 0.4829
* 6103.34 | 0.5791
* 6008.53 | 0.5476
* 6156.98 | 0.6069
